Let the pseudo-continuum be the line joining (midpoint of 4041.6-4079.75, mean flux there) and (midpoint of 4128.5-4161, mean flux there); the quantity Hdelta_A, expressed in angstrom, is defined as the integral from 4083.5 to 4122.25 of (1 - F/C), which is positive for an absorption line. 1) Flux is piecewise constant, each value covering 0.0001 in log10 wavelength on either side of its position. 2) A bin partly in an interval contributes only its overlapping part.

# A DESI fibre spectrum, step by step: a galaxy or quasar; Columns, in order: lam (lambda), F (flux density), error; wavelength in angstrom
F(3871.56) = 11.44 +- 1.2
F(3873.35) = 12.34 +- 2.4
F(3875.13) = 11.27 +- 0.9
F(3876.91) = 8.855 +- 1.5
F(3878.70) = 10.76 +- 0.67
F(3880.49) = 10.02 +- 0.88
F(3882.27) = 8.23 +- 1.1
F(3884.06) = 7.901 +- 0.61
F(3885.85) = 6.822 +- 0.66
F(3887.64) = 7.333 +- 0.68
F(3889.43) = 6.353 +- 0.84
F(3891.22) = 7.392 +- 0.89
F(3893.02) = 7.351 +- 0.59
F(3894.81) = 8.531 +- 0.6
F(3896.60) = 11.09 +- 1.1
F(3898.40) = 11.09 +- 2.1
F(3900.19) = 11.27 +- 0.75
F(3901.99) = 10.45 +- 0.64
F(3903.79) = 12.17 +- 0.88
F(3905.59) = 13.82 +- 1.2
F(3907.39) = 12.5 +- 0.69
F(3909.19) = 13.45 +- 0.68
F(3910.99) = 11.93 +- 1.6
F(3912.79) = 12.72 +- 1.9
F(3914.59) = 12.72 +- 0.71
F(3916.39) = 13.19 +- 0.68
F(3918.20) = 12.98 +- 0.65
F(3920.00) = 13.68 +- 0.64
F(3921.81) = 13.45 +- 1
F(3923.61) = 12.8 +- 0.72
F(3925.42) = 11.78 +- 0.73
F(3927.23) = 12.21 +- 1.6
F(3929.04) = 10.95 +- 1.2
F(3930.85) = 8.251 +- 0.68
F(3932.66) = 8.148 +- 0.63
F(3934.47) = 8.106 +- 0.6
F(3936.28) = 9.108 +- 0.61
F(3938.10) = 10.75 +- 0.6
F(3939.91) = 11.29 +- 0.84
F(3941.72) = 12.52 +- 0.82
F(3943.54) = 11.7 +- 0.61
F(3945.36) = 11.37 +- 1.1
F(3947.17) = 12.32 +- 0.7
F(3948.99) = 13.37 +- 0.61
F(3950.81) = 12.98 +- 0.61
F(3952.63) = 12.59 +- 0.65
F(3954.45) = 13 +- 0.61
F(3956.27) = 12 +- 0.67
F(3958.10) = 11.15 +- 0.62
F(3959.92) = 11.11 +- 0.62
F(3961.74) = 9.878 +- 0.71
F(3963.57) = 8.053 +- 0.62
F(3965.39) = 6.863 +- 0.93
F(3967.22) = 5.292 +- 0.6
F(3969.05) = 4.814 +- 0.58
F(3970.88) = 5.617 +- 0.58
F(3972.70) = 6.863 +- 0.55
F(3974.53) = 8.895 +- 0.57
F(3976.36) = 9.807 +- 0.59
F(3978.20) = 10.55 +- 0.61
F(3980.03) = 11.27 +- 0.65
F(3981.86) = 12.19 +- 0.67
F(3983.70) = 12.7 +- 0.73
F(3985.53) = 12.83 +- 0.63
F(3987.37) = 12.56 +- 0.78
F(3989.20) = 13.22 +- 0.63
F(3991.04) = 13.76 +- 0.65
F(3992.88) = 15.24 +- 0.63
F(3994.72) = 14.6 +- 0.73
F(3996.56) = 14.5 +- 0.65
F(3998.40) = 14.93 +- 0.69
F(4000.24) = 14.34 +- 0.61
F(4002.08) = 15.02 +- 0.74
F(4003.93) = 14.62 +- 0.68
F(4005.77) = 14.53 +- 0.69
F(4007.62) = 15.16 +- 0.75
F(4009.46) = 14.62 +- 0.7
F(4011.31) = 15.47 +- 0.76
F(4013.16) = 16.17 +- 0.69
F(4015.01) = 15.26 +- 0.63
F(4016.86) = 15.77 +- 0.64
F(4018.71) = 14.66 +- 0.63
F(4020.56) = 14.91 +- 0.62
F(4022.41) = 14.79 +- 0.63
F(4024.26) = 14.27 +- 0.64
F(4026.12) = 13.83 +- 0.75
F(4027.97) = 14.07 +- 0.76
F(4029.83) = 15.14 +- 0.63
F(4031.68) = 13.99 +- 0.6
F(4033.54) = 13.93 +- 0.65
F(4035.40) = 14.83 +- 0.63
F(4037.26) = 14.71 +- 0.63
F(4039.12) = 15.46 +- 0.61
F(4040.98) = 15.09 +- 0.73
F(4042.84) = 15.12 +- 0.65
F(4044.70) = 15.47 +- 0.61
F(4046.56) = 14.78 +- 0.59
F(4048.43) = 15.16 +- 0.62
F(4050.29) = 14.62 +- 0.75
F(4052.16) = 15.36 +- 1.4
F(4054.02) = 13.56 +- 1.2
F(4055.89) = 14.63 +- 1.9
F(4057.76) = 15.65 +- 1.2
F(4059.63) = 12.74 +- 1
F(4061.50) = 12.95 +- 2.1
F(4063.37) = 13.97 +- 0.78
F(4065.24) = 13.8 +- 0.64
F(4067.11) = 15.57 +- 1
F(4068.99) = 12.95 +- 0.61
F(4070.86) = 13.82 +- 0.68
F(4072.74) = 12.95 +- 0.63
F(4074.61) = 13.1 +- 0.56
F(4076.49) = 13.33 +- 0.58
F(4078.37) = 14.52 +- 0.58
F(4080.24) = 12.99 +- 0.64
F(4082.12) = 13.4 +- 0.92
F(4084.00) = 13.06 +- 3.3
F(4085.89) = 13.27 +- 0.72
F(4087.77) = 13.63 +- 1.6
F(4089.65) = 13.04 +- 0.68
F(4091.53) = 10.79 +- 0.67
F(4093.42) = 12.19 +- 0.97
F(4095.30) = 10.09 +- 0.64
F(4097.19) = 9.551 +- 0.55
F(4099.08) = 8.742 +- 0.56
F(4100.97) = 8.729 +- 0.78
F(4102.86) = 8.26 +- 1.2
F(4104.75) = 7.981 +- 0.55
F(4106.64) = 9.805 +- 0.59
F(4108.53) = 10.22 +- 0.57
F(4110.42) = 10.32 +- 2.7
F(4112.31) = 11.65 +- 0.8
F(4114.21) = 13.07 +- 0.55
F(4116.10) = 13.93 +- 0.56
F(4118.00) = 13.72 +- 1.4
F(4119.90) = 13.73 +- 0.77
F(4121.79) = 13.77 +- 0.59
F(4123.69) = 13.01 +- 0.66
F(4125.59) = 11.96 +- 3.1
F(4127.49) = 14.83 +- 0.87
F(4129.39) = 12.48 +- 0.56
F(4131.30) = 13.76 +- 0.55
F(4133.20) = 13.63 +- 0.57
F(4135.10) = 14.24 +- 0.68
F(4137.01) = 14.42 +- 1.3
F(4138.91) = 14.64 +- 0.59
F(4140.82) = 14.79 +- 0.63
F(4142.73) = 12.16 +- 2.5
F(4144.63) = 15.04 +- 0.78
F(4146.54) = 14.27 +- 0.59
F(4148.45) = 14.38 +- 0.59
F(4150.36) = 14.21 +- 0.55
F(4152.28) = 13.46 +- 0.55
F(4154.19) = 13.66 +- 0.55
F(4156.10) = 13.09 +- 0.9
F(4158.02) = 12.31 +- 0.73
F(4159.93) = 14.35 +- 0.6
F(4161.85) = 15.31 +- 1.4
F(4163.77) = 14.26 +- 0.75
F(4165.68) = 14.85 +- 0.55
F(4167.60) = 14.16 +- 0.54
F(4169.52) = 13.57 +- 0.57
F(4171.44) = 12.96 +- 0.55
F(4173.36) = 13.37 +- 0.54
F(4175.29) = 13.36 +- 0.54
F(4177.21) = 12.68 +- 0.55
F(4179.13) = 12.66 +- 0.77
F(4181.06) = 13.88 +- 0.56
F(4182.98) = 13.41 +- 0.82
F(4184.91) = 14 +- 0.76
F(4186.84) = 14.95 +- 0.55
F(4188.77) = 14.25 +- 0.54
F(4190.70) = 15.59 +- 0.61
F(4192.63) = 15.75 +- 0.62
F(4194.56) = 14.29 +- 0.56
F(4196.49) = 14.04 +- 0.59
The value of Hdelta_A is 7.3 angstrom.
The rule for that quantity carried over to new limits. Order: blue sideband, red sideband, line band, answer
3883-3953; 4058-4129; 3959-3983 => 5.9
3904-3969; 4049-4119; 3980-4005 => -4.3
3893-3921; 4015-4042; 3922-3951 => 3.5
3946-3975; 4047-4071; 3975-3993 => -2.3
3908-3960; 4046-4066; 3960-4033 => 3.1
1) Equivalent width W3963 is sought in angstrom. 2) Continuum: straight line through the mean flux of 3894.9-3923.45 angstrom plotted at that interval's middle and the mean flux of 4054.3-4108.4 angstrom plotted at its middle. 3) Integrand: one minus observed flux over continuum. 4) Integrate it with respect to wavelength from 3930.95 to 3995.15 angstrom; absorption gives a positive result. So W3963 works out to 8.5 angstrom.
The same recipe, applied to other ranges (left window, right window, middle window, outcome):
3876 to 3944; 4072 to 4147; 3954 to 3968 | 1.9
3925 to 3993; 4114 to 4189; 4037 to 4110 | -2.8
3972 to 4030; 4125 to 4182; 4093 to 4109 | 5.0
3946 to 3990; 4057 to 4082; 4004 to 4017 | -3.8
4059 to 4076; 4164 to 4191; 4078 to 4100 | 2.5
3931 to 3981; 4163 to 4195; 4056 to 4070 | -2.5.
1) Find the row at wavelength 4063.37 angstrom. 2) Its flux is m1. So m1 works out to 13.97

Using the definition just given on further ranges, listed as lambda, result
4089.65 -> 13.04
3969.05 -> 4.814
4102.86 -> 8.26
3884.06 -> 7.901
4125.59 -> 11.96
